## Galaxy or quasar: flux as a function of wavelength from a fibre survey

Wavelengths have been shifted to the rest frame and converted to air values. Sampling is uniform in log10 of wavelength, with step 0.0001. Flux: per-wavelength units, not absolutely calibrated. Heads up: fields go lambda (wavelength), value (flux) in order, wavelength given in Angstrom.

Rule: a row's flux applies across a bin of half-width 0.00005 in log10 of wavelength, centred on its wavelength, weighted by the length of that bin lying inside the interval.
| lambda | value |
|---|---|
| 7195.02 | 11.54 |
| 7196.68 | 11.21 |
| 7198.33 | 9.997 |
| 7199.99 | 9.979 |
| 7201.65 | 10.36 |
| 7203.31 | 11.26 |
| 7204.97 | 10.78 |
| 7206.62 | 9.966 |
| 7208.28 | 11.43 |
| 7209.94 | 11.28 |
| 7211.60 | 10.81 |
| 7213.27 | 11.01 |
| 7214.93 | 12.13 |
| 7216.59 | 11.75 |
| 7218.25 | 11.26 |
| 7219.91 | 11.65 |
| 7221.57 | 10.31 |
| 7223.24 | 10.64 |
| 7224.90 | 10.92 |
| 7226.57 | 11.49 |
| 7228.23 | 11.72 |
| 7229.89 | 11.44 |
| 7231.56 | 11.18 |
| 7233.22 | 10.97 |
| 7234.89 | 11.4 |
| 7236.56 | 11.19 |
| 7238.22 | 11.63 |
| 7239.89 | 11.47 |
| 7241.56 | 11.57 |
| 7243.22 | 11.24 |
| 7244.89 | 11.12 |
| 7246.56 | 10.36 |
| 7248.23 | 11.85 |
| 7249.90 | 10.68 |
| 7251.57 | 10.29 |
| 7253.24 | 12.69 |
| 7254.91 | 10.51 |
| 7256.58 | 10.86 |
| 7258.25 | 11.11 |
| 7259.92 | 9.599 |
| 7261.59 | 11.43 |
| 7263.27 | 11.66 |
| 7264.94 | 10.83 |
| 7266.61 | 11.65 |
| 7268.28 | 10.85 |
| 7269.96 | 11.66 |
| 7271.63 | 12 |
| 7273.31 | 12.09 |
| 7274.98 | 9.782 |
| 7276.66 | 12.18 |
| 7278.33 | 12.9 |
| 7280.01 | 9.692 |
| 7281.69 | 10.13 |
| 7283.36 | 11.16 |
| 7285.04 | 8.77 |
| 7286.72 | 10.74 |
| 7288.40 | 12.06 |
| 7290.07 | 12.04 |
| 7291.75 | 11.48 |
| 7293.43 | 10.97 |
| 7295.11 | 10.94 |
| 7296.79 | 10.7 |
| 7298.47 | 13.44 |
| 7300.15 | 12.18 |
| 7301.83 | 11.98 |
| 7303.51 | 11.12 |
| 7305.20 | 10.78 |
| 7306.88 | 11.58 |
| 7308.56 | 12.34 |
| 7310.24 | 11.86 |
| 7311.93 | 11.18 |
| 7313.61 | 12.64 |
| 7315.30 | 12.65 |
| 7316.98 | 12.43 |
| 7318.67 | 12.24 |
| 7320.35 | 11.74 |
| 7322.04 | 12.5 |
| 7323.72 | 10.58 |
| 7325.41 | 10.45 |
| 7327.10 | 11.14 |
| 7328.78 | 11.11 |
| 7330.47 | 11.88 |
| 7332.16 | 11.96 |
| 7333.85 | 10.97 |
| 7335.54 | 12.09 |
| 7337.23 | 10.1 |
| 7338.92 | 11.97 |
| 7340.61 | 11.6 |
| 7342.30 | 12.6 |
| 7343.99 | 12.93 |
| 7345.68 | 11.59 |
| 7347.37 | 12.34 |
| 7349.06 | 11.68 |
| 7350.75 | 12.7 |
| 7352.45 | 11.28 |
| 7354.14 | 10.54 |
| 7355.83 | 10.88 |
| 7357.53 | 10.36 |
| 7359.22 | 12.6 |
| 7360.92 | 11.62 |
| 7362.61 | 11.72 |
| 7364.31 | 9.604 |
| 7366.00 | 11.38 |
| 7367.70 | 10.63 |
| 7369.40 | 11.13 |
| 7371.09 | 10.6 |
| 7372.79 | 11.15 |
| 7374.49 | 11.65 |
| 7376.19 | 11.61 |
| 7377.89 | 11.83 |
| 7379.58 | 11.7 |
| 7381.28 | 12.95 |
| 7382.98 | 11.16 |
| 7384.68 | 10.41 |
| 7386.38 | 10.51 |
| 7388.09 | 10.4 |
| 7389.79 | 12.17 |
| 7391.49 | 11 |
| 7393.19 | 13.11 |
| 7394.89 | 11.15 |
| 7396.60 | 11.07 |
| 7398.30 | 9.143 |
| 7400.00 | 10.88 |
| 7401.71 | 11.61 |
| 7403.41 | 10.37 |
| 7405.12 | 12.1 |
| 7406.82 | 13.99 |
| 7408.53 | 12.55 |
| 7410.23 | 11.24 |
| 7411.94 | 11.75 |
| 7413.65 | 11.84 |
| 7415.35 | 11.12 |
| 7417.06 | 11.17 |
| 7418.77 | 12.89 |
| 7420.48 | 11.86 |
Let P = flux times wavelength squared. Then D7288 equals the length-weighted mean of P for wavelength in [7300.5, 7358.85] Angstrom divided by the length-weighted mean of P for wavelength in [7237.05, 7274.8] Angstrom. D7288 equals 1.1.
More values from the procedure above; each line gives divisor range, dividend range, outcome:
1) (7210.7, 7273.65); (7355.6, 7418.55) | 1.05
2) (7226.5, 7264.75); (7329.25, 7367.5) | 1.06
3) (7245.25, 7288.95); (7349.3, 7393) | 1.05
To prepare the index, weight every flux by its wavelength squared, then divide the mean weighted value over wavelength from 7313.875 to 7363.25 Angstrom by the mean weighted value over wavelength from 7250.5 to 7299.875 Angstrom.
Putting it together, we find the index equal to 1.06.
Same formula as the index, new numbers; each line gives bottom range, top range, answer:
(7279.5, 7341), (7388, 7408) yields 1.03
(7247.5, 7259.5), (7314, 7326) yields 1.09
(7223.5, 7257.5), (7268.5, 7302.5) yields 1.02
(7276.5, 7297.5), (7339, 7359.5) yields 1.08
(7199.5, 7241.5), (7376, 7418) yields 1.08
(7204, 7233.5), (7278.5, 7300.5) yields 1.02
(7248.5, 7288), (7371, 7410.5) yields 1.07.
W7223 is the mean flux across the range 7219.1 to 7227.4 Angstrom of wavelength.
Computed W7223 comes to 11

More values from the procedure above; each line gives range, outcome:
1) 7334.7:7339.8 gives 11.4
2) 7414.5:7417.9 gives 11.1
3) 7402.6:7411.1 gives 12.1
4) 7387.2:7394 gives 11.6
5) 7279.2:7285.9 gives 9.94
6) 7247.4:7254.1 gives 11.4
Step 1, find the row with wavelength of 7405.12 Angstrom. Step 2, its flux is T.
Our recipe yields 12.1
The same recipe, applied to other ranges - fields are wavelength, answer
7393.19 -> 13.11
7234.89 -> 11.4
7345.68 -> 11.59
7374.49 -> 11.65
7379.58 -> 11.7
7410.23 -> 11.24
